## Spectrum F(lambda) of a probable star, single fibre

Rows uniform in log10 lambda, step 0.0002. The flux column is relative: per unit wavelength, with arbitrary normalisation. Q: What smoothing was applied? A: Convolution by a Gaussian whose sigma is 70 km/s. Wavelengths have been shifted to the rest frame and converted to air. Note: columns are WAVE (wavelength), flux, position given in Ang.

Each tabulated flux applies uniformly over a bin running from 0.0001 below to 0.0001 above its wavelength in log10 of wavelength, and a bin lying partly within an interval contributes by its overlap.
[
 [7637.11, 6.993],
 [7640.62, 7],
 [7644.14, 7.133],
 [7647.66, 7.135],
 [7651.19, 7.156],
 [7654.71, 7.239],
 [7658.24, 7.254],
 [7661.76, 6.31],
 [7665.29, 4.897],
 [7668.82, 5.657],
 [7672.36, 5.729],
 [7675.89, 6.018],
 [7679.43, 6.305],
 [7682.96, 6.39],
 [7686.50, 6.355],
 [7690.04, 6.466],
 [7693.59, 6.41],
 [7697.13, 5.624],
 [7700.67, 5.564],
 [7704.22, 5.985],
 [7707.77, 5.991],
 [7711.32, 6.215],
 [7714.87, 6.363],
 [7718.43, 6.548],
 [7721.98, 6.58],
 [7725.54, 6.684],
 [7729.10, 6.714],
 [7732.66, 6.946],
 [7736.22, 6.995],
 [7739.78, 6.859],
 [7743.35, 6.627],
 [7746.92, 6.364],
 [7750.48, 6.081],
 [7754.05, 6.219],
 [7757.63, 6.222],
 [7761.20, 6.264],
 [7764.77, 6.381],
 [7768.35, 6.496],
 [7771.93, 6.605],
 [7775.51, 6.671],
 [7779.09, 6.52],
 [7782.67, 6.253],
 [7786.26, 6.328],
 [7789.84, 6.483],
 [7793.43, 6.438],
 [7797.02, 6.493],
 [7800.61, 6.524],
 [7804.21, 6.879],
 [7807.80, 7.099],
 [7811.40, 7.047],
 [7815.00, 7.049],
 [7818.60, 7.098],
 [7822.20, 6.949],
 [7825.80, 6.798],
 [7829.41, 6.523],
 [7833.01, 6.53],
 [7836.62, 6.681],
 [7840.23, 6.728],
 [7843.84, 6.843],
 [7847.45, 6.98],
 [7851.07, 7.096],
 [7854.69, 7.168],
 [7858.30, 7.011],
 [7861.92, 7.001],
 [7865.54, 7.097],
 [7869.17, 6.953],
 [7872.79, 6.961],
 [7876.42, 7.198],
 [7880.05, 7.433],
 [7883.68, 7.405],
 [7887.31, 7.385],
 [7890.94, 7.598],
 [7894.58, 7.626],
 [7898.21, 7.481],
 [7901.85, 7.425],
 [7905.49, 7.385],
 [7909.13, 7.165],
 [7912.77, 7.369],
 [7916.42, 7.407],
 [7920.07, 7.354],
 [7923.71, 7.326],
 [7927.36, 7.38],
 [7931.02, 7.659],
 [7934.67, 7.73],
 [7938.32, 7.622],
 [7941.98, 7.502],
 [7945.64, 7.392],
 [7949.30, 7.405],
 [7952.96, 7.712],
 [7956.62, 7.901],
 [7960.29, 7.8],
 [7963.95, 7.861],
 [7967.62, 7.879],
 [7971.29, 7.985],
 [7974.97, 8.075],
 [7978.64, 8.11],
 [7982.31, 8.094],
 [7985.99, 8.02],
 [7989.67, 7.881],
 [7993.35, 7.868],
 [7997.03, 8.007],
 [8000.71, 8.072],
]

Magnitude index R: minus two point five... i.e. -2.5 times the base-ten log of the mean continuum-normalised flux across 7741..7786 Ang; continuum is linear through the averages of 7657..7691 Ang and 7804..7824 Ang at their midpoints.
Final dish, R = 0.05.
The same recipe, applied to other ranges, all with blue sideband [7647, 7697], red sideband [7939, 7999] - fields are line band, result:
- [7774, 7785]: 0.067 mag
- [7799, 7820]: 0.013 mag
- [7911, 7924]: 0.031 mag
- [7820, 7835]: 0.065 mag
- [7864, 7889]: 0.025 mag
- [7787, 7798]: 0.079 mag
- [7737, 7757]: 0.045 mag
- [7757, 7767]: 0.080 mag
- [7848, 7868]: 0.033 mag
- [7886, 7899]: -0.012 mag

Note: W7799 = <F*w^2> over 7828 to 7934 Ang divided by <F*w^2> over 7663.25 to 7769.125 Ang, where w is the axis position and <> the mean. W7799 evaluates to 1.2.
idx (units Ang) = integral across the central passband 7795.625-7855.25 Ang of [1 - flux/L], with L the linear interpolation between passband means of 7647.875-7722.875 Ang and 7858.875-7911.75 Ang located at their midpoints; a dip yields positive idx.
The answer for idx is 1.1 Ang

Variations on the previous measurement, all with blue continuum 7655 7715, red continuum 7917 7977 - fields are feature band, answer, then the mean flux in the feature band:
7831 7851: 0.7 Ang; 6.78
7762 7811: 1.1 Ang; 6.56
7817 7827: 0.0 Ang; 6.96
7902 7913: 0.2 Ang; 7.32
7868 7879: 0.2 Ang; 7.07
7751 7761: 0.5 Ang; 6.21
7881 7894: -0.3 Ang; 7.48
